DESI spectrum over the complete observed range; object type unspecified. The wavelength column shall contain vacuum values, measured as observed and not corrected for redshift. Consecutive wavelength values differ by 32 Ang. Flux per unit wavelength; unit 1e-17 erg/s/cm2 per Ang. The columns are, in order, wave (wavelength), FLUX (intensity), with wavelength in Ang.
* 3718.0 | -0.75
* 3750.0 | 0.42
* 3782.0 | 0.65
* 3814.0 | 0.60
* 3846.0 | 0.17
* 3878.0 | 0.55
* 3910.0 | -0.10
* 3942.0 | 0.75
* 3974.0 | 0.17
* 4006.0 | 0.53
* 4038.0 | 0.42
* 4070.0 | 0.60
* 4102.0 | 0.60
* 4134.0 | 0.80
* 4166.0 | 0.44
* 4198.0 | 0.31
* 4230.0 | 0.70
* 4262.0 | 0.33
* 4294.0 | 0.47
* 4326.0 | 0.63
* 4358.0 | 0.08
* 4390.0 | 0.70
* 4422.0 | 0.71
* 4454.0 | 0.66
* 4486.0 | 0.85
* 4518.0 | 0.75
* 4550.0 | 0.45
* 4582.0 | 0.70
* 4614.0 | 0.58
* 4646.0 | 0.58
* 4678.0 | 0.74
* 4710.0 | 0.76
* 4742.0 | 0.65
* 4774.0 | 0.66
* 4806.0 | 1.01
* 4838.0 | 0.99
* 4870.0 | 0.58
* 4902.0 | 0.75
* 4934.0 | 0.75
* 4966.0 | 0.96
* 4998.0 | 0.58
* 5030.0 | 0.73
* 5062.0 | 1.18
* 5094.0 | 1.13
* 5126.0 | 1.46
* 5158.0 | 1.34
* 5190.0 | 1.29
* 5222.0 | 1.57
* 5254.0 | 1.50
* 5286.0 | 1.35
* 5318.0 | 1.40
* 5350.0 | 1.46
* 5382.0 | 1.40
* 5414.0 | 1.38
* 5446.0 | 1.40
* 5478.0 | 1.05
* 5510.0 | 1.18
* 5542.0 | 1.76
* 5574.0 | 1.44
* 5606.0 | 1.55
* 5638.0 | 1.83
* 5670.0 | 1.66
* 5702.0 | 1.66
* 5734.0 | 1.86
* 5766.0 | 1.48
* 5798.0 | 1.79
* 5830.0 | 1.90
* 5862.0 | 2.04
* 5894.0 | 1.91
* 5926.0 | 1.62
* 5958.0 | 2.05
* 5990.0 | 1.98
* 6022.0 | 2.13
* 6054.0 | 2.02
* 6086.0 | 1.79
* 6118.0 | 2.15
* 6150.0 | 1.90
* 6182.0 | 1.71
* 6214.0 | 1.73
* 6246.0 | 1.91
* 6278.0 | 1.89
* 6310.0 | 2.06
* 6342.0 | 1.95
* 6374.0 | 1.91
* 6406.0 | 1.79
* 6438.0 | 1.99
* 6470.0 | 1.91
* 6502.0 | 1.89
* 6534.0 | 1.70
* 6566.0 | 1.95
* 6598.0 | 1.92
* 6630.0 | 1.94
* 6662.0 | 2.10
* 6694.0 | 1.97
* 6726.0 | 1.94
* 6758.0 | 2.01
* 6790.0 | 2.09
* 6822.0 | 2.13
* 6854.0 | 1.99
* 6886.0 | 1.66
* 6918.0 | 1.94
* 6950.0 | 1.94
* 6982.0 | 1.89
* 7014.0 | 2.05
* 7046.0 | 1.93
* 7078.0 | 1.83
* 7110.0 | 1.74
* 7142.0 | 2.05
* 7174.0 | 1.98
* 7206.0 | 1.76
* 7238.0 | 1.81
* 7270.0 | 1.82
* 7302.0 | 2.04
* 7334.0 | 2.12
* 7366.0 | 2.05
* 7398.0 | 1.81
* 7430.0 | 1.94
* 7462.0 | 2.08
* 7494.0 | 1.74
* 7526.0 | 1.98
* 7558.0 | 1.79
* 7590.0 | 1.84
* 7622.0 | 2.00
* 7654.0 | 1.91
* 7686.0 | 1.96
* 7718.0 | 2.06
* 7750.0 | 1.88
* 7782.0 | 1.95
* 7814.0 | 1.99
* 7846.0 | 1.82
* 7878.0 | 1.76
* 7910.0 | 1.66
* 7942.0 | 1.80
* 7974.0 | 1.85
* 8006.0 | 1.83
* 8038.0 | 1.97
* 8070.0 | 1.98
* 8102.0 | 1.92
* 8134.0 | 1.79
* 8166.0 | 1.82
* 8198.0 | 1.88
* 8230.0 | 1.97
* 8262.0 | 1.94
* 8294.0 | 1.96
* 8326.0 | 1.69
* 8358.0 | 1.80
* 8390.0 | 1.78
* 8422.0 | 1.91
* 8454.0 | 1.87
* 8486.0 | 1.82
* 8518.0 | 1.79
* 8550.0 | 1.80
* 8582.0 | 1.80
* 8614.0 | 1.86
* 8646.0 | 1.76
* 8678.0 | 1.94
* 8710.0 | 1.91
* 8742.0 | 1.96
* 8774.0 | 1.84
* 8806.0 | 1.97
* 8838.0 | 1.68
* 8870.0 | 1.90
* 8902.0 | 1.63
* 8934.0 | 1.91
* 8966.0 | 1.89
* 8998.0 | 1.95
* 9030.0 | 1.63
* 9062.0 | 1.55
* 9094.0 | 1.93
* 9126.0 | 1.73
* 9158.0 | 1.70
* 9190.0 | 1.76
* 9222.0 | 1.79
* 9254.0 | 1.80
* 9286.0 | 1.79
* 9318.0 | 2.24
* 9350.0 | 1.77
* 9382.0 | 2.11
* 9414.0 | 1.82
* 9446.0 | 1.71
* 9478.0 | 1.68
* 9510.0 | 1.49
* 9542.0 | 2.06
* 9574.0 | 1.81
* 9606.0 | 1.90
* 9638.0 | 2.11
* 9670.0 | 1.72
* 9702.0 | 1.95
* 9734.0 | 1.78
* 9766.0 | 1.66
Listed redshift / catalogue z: 0.27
